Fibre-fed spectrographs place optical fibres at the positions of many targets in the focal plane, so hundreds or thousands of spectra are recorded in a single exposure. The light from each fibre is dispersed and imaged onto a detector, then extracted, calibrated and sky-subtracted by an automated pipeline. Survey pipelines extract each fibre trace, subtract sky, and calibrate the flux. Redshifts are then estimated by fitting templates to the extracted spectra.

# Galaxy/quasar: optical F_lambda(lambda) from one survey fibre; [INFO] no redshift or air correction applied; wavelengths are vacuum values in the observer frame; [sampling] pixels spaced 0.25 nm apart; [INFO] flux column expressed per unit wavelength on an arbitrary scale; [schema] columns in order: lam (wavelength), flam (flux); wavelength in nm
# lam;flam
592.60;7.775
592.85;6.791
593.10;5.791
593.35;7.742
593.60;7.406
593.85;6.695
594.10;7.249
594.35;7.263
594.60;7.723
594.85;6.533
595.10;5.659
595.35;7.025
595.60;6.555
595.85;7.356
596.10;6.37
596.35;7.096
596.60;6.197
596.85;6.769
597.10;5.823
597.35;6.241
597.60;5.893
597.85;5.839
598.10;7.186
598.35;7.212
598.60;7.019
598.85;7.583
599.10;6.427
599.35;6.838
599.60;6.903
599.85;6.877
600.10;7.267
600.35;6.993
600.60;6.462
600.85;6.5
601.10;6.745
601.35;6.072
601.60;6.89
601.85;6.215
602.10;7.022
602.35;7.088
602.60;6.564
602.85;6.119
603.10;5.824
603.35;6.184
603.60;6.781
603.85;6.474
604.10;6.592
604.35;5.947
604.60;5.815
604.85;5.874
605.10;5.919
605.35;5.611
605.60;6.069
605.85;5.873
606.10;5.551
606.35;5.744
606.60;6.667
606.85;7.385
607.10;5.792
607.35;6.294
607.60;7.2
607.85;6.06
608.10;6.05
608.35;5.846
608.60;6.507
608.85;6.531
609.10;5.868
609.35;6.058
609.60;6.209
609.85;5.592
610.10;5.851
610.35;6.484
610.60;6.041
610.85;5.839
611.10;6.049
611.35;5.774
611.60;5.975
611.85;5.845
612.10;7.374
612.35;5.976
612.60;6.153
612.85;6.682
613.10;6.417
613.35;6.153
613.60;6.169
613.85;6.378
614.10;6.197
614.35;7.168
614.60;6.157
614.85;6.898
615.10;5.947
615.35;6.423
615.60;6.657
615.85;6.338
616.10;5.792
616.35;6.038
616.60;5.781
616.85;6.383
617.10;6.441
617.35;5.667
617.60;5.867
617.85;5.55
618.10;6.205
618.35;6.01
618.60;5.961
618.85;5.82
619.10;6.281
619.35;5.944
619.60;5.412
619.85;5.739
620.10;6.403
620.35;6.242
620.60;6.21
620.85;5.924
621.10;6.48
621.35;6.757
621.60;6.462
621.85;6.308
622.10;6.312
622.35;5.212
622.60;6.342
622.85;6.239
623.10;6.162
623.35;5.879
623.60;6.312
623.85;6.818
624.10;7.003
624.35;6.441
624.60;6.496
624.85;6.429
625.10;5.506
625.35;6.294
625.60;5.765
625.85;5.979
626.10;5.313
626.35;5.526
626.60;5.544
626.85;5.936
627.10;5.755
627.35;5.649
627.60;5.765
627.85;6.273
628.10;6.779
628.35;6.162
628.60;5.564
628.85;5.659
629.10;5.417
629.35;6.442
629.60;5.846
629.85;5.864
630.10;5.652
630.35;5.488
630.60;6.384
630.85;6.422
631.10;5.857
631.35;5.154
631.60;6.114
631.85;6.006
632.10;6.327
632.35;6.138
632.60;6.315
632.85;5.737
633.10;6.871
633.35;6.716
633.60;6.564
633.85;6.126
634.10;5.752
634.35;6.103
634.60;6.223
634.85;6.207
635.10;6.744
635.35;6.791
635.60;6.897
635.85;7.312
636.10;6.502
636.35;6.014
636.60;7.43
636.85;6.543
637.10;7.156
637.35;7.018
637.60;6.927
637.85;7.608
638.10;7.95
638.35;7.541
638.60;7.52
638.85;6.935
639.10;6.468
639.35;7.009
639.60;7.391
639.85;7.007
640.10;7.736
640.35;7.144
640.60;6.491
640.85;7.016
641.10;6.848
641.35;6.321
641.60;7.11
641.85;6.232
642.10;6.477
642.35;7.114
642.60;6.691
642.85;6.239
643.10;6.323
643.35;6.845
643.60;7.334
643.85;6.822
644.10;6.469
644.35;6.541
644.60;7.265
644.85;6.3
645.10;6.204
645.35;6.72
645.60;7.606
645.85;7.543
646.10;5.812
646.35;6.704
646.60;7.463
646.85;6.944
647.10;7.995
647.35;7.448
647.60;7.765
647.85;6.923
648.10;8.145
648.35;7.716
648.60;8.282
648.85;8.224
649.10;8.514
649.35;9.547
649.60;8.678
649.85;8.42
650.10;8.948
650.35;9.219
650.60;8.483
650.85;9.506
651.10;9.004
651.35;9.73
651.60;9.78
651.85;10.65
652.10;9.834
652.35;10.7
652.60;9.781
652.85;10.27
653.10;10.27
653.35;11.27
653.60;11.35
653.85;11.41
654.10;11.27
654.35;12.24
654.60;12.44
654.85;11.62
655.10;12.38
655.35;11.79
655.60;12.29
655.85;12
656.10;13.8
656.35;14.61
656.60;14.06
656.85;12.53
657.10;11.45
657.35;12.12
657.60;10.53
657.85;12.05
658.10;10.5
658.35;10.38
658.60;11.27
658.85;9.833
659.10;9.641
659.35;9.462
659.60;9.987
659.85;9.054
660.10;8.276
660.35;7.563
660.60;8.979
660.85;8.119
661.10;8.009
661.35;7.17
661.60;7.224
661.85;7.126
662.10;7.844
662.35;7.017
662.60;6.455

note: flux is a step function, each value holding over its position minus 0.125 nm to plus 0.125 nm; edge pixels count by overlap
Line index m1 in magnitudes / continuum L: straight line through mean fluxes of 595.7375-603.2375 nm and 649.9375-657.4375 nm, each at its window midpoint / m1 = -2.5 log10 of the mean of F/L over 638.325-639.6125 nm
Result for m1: 0.36 mag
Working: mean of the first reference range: 6.64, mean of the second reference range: 11.1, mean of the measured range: 7.09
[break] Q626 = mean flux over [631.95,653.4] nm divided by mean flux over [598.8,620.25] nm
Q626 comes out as 1.2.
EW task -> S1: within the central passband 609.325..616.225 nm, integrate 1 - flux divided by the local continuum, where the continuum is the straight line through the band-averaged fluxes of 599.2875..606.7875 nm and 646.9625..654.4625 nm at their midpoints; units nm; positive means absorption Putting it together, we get 0.75 nm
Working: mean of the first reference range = 6.39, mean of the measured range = 6.24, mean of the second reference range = 9.37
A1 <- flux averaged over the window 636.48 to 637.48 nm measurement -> 7.03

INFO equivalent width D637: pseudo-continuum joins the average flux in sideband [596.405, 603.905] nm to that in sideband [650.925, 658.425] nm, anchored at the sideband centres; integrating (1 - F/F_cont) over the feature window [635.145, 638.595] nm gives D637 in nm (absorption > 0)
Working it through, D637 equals 0.97 nm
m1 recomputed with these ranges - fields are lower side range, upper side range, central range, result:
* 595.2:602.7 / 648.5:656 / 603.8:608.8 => 0.17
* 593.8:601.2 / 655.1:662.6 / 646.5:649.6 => 0.20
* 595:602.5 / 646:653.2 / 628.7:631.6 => 0.33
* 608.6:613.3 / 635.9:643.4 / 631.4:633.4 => 0.09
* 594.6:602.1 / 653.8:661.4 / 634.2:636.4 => 0.38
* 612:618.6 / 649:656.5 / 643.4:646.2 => 0.39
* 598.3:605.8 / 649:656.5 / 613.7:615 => 0.15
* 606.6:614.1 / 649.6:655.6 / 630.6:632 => 0.36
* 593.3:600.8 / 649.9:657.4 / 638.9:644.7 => 0.44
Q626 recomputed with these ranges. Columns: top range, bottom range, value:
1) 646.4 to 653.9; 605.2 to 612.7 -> 1.47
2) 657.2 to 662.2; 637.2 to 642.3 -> 1.32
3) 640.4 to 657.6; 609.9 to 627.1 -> 1.46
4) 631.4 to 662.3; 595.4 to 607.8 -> 1.28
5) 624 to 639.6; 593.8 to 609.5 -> 0.98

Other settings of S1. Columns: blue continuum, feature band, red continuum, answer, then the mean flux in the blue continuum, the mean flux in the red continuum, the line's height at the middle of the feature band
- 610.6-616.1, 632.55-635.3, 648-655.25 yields 0.644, 6.29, 9.93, 8.25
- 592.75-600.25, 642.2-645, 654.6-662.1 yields 0.838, 6.78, 10.5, 9.59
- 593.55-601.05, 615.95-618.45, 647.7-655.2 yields 0.603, 6.76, 9.8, 7.88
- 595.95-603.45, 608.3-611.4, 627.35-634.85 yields 0.178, 6.61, 6.05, 6.43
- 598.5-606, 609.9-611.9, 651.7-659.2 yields 0.362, 6.48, 11.5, 7.29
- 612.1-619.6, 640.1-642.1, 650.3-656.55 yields 0.569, 6.19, 11.1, 9.48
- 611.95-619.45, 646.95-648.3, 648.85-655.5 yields 0.290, 6.23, 10.2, 9.74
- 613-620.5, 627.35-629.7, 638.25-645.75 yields 0.183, 6.15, 6.86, 6.48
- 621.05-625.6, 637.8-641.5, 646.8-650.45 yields 0.195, 6.29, 8.2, 7.52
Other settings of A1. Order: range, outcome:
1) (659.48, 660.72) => 8.77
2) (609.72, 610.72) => 5.99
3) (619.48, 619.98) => 5.59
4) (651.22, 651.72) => 9.75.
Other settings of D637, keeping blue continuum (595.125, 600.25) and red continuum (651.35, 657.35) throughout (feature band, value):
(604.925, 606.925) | 0.365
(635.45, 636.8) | 0.433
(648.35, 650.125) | 0.412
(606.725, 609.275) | 0.419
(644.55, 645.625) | 0.407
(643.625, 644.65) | 0.376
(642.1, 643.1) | 0.376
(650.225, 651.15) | 0.183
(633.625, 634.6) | 0.374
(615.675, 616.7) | 0.281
